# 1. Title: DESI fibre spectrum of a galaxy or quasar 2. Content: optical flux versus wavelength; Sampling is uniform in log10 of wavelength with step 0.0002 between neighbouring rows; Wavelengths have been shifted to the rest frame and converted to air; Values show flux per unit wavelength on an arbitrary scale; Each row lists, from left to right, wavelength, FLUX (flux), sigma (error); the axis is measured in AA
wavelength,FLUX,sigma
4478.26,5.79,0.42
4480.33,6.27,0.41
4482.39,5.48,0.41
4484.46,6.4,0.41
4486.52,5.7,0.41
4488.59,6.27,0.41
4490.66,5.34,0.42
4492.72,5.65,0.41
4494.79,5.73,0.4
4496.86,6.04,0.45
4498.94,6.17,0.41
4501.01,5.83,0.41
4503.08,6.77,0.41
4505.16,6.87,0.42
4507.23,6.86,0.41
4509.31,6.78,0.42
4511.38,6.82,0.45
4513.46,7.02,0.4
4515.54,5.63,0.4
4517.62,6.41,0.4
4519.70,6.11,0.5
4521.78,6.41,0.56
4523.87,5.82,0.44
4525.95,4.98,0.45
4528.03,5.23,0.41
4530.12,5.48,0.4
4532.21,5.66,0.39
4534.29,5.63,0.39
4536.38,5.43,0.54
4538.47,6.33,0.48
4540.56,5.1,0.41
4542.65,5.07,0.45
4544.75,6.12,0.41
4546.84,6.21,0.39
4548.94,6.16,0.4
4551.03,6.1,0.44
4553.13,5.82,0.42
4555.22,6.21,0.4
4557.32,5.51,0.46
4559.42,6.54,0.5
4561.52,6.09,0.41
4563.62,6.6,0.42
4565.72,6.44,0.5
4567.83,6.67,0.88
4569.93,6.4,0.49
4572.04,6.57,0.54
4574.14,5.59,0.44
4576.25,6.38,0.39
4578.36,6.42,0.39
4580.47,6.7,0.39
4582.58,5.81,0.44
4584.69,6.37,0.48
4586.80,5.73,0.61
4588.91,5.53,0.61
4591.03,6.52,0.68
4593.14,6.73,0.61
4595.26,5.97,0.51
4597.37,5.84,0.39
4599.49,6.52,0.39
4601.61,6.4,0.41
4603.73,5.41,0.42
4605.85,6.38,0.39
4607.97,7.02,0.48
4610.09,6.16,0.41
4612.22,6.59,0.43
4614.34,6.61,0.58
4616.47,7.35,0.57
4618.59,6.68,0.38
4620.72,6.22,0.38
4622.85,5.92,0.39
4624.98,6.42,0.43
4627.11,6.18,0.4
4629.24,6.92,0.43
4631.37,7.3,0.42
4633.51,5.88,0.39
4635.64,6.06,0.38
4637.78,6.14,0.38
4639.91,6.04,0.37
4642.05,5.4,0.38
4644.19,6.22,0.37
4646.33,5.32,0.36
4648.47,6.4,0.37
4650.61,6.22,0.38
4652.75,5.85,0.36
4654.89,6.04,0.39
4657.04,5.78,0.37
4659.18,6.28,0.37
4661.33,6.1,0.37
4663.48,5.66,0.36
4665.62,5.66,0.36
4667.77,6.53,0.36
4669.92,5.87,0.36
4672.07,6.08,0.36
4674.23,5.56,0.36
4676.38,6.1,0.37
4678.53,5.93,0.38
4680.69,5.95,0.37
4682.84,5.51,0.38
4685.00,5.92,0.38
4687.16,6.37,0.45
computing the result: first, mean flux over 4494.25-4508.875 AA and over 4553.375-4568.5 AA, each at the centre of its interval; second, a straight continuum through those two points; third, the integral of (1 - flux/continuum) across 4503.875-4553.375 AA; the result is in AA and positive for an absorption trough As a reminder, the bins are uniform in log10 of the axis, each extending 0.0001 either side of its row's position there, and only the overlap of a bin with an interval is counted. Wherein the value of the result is 2.41 AA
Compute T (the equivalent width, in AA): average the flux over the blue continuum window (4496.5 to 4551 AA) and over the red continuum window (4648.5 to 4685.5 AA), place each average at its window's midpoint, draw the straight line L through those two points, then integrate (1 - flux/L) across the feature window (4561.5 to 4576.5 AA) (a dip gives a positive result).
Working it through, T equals -0.86 AA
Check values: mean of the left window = 6.04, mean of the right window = 5.96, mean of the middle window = 6.36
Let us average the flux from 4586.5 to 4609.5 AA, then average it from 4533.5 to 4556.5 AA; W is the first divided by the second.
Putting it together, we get 1.1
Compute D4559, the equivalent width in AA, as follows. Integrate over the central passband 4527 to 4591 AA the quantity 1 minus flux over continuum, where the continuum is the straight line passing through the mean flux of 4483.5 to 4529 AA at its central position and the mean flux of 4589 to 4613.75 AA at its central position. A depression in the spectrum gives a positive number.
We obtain 2.2 AA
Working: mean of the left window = 6.13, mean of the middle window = 6.01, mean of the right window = 6.3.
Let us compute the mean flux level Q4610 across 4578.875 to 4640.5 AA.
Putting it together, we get 6.33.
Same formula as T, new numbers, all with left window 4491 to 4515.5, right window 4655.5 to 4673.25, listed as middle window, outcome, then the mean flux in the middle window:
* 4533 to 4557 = 1.67 AA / 5.82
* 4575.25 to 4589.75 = 0.08 AA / 6.14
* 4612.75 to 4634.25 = -1.68 AA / 6.56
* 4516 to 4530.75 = 1.24 AA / 5.78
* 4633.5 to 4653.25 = 0.26 AA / 5.96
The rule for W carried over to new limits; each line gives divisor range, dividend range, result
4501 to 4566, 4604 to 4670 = 1.03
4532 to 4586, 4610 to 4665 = 1.02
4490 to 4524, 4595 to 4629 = 1.02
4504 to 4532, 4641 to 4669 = 0.97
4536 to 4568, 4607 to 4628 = 1.08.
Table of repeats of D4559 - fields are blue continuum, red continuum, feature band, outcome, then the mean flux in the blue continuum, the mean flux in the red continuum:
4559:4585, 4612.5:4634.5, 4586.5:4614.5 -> 0.93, 6.35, 6.55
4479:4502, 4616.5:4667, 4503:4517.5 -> -1.78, 5.9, 6.14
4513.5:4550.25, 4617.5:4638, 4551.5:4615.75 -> -1.55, 5.79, 6.38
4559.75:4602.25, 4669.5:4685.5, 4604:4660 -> -2.00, 6.27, 5.86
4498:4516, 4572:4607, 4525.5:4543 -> 2.62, 6.56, 6.16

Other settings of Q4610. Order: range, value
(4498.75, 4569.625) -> 6.09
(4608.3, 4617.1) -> 6.67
